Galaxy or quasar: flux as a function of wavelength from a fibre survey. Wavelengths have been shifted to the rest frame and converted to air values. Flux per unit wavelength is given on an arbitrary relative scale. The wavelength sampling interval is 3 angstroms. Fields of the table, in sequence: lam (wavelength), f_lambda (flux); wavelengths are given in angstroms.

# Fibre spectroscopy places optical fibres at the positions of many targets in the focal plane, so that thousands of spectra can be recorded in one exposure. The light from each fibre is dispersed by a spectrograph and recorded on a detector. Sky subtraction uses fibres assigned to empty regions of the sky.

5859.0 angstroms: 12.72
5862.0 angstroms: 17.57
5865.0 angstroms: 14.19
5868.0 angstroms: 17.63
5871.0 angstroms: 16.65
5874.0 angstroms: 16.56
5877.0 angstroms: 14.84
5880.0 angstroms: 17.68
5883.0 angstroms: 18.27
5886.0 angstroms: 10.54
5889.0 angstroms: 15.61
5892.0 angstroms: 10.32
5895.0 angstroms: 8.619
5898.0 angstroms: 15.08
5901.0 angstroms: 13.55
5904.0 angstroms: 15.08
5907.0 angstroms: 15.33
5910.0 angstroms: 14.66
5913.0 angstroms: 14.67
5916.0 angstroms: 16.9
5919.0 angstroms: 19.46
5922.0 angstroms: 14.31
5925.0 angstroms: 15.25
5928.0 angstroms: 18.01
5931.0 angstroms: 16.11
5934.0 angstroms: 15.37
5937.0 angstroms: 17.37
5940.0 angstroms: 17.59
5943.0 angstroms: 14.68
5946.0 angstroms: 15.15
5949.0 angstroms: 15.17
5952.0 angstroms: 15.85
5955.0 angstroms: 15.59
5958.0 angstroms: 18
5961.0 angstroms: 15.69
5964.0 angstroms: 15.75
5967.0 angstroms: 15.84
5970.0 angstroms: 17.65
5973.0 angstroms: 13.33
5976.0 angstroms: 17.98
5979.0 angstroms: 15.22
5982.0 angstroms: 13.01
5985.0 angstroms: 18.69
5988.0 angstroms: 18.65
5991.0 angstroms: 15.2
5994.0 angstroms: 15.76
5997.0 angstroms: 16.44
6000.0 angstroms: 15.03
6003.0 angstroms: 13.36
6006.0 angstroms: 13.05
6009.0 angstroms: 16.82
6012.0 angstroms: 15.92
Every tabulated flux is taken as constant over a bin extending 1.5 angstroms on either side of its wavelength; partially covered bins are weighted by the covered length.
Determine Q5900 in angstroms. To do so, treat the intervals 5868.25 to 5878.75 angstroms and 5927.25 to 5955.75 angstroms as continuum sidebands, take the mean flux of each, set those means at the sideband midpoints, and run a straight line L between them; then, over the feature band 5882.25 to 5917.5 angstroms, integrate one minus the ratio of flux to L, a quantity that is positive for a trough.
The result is 4.81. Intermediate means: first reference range 16.2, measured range 14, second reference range 16.1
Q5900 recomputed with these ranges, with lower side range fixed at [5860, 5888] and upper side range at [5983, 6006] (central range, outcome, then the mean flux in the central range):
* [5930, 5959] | -0.3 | 16.1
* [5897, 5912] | 1.1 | 14.7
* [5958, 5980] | -0.3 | 16.1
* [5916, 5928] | -0.5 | 16.6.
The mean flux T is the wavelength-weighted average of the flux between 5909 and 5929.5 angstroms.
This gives 16.2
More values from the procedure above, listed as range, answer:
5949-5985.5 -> 15.9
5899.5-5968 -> 15.9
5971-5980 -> 15.6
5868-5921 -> 15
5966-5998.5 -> 16.2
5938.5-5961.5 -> 16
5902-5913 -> 14.9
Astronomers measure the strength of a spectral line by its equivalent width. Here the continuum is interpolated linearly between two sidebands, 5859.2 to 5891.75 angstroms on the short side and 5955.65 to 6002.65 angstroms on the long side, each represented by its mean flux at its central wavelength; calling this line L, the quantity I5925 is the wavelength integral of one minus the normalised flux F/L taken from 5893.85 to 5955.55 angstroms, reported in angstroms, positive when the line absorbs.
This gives 1.5 angstroms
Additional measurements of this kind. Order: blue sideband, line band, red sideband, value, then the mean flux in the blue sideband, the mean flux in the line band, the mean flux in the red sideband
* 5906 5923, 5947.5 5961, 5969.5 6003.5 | -0.16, 16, 16.1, 15.9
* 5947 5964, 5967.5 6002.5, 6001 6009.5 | -2.57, 16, 16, 14.2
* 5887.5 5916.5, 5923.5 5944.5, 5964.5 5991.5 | -2.10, 13.9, 16.3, 16.2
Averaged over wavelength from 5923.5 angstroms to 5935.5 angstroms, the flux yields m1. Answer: 16.2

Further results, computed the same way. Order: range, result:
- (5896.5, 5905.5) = 14.6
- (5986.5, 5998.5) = 16.5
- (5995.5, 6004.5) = 14.9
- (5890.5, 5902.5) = 11.9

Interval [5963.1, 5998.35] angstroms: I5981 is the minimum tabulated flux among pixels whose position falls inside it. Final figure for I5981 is 13.01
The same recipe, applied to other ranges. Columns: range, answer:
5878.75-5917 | 8.619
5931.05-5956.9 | 14.68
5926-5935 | 15.37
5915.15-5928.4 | 14.31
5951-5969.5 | 15.59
